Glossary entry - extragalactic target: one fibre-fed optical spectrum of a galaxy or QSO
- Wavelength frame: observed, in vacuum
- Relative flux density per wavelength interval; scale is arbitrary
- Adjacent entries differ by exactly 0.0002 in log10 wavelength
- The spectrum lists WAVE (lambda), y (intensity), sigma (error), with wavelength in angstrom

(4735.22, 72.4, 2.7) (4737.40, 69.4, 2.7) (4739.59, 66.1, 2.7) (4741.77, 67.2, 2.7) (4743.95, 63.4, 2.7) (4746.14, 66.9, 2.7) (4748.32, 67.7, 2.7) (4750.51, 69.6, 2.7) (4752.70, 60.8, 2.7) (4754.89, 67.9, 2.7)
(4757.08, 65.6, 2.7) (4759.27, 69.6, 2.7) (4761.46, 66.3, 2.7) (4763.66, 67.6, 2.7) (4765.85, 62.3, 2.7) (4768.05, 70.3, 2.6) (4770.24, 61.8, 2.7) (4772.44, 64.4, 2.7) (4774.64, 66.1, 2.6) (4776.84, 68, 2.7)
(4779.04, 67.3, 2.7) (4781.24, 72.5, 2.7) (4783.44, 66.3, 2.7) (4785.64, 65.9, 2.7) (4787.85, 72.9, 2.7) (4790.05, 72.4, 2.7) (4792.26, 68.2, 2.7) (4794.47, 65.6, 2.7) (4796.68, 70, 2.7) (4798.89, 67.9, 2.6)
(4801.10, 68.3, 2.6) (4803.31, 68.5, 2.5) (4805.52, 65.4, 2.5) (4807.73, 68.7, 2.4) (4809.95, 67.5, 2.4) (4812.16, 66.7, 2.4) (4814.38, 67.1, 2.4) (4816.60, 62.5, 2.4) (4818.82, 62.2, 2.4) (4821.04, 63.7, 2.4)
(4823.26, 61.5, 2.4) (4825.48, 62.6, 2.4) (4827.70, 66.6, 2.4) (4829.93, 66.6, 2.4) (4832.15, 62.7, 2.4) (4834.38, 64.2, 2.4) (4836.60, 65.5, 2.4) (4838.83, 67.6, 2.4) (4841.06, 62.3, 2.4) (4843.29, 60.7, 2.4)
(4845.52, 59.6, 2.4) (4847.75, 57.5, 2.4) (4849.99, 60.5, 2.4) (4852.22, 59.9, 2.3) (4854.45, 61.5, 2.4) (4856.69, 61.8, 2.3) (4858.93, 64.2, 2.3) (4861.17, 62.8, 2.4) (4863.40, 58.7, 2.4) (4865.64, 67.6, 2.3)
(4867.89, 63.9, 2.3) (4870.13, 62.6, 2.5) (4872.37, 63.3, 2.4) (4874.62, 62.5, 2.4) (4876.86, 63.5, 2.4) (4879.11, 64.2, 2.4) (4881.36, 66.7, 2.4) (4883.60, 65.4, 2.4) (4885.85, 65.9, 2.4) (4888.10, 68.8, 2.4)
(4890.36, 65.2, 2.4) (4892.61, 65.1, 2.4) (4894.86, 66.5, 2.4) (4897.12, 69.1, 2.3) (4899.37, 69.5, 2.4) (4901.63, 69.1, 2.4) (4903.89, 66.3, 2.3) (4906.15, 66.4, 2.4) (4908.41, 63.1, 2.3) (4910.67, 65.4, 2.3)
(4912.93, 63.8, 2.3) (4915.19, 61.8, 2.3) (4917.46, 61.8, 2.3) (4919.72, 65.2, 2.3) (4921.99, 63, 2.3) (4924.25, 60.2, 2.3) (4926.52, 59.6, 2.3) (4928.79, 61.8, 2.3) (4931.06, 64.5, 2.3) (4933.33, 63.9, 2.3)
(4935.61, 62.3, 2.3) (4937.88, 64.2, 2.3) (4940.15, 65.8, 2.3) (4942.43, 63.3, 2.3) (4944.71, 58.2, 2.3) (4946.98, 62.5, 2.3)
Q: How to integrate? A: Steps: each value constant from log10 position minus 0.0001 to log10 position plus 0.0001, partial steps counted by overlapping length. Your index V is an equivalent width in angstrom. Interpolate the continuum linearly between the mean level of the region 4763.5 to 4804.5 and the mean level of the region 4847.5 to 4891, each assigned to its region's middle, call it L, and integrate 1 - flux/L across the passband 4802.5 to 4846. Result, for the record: 0.7 angstrom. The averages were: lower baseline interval 67.7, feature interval 64.7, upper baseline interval 63.4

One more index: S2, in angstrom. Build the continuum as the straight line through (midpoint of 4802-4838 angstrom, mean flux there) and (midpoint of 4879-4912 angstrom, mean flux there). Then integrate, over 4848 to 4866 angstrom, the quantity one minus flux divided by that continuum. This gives 1.1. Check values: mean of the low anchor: 65.2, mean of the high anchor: 66.5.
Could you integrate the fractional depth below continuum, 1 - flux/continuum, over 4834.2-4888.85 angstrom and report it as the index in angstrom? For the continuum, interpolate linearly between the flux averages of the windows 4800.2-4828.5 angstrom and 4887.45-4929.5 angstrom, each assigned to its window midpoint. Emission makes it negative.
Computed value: 1.6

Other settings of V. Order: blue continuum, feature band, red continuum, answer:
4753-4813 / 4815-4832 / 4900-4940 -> 0.7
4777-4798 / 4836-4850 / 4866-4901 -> 1.1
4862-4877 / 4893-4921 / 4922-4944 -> -1.2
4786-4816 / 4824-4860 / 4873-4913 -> 2.4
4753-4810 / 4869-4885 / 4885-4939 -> 0.3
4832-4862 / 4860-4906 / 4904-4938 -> -2.0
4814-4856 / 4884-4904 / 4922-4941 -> -1.4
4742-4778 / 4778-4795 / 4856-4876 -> -0.9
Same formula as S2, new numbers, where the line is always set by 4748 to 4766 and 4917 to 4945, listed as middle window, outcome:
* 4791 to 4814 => -0.76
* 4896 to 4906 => -0.77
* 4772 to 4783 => -0.28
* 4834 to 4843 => 0.03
